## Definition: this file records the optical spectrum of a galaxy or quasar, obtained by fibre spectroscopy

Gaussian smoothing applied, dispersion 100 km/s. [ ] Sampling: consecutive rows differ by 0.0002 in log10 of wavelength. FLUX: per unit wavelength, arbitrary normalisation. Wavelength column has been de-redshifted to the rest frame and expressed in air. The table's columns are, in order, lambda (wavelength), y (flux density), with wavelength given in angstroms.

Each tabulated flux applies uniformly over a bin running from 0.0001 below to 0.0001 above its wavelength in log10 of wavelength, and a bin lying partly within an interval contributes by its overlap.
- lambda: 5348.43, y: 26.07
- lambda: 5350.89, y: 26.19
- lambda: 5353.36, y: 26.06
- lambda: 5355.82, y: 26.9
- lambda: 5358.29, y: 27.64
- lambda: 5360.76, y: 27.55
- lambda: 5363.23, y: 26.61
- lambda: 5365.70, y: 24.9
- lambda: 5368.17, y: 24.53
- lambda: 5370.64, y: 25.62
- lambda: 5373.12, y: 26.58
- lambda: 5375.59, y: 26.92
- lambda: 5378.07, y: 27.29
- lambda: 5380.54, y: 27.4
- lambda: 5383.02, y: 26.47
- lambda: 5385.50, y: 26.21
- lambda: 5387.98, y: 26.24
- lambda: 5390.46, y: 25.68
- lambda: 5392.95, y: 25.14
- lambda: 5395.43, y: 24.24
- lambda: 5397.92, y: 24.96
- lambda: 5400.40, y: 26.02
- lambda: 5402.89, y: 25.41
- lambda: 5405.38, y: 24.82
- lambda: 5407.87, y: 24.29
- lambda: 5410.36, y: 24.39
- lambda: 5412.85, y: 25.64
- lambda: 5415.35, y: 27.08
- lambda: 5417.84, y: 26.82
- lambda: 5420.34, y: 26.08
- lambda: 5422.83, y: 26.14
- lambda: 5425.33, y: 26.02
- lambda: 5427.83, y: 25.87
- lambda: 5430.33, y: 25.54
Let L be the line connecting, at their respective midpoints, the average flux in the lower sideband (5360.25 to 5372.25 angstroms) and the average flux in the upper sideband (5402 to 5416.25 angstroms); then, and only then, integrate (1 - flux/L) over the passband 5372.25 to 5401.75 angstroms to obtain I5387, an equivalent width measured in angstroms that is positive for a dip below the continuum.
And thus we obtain -0.68 angstroms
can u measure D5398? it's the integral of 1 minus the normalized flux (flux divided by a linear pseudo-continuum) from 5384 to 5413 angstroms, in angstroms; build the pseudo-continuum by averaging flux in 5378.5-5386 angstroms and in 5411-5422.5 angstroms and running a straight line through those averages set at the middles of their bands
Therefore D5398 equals 1.4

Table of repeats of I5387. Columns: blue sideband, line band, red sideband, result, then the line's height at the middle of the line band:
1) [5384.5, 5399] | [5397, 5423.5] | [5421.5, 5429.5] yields 0.13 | 25.7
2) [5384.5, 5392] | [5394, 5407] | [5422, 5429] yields 0.46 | 26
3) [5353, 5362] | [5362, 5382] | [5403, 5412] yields 0.13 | 26.4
